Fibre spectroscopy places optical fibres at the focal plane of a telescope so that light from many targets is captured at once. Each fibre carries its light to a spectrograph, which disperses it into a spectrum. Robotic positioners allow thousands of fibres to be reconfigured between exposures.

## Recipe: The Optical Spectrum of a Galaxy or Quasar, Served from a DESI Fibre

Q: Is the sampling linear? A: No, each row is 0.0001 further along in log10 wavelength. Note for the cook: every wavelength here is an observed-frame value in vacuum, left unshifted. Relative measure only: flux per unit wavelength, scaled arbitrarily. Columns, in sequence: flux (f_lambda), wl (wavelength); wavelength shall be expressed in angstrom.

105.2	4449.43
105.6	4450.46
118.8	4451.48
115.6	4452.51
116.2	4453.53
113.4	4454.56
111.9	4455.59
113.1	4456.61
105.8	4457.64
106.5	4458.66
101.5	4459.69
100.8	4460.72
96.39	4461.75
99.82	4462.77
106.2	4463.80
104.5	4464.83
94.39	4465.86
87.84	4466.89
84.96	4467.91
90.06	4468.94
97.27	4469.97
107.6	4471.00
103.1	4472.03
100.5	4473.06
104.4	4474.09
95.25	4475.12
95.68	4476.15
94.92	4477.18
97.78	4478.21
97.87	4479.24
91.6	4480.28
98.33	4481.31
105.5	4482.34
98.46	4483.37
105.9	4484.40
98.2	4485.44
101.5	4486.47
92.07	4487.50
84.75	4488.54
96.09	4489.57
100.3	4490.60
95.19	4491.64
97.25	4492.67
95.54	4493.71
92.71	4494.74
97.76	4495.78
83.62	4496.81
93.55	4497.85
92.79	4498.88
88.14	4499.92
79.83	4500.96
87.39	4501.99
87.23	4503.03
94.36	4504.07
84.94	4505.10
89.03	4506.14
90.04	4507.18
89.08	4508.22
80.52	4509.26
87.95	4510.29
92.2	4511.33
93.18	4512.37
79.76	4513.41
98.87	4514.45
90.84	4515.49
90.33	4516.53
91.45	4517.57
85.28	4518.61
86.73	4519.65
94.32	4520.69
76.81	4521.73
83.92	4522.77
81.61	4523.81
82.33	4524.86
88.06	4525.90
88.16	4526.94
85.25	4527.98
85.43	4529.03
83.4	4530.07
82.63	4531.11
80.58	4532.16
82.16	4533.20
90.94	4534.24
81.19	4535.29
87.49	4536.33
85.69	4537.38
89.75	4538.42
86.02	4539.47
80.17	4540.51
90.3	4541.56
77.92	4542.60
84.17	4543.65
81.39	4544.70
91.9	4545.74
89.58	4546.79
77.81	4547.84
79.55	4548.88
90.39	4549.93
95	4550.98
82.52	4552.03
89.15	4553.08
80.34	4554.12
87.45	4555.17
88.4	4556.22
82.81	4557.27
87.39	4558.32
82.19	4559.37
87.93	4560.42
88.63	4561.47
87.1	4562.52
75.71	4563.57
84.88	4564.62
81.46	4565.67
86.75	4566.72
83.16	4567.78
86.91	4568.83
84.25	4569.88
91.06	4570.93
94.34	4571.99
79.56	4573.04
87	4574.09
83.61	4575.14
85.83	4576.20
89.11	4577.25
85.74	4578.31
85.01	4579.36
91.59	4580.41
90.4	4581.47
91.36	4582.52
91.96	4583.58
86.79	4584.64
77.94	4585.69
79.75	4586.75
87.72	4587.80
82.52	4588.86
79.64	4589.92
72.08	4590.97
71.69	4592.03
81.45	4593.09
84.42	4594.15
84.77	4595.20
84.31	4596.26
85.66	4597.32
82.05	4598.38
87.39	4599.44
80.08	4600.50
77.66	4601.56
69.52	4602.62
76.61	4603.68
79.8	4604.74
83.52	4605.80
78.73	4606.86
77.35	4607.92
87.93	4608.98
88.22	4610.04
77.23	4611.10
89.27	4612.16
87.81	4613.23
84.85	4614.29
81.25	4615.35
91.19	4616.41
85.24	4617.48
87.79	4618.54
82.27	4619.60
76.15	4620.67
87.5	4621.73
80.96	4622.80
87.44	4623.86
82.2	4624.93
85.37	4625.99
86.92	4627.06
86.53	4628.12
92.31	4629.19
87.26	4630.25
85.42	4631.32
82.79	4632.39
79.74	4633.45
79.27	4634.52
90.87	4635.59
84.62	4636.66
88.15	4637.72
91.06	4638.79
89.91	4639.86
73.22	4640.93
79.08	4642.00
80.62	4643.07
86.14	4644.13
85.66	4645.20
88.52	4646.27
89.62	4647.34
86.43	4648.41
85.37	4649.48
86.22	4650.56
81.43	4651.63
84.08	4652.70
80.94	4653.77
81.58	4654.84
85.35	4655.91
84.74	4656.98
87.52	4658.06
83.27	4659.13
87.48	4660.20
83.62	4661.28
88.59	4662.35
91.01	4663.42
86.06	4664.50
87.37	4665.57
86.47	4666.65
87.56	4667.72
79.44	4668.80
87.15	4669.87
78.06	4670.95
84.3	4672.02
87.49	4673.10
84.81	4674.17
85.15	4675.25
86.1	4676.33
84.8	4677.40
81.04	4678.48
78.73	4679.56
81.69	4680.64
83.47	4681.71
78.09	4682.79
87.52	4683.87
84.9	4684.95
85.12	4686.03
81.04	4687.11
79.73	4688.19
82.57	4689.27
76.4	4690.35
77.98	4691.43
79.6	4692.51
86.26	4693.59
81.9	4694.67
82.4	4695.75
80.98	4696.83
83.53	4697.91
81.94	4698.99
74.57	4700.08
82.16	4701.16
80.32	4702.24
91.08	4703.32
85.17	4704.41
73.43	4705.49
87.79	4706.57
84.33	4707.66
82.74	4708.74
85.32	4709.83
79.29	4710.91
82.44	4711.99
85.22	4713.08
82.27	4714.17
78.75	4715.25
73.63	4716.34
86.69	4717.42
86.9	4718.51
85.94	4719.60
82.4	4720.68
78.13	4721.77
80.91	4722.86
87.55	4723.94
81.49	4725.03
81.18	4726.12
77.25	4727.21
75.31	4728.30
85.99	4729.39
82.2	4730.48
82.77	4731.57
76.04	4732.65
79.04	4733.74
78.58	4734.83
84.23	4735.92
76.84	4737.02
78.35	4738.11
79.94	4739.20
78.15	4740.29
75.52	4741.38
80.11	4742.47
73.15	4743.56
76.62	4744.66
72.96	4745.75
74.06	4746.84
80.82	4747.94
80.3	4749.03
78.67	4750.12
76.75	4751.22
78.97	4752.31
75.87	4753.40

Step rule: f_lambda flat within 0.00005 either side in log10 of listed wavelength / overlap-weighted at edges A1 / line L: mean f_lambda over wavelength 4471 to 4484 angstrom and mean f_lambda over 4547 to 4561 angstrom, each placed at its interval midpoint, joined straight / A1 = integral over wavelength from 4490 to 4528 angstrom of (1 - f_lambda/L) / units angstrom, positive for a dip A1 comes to 1.8 angstrom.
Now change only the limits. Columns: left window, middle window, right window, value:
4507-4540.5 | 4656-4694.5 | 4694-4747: -0.80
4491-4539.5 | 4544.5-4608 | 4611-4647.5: 1.63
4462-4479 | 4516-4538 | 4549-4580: 1.27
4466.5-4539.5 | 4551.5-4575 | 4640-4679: 0.85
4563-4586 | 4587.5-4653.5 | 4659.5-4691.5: 1.22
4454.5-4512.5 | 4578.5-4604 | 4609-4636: 1.41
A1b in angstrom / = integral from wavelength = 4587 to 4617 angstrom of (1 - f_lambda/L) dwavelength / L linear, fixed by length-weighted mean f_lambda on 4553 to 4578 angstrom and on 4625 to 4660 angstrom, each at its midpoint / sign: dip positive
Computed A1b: 1.2 angstrom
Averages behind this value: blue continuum 85.6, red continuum 85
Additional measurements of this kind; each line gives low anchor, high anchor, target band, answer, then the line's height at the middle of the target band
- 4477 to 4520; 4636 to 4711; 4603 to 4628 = 0.8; 86.6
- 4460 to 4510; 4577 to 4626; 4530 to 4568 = 1.5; 88.5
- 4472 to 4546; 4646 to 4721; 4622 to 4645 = 0.2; 85.4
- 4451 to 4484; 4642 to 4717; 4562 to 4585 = 1.5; 92.6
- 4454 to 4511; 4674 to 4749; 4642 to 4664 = -0.1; 85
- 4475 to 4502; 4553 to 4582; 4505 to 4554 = 2.2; 90.3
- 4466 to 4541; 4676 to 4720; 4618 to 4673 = -0.2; 84.6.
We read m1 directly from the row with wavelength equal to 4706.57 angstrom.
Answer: 87.79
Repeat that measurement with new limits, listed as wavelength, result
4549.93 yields 90.39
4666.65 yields 86.47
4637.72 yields 88.15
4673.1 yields 87.49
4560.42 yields 87.93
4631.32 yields 85.42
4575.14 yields 83.61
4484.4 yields 105.9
